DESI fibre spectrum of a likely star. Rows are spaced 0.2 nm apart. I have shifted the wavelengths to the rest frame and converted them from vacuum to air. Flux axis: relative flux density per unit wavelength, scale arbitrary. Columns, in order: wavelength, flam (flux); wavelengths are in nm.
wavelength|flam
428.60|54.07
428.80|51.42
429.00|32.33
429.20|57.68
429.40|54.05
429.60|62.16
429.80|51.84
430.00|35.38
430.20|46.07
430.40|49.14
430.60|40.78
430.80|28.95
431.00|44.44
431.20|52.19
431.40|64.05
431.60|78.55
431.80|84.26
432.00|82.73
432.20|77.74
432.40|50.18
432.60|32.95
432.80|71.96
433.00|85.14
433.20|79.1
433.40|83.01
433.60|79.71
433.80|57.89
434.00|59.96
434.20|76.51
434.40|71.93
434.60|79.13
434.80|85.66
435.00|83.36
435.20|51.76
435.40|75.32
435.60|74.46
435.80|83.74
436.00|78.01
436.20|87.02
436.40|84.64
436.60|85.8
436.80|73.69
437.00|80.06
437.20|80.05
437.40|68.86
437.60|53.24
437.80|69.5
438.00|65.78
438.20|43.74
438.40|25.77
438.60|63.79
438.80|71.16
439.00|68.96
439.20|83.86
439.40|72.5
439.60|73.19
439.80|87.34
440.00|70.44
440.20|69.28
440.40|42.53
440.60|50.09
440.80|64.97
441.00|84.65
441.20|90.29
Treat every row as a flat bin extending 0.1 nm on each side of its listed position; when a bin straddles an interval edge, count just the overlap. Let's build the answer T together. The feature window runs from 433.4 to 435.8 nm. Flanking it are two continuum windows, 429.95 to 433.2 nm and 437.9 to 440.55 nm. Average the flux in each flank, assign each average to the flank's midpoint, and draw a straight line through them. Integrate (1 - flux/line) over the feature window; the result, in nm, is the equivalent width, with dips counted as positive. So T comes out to -0.485 nm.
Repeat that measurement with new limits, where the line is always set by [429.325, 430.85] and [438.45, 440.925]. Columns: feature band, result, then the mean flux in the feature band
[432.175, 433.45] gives -0.36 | 67.5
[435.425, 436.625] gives -0.45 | 81.6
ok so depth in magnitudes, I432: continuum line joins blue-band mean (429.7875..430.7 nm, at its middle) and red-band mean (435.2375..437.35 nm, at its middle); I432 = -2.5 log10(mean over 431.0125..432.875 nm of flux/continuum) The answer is -0.21 mag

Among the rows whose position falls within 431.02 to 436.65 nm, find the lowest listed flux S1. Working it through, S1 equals 32.95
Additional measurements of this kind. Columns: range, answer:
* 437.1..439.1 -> 25.77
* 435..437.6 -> 51.76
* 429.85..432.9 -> 28.95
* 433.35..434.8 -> 57.89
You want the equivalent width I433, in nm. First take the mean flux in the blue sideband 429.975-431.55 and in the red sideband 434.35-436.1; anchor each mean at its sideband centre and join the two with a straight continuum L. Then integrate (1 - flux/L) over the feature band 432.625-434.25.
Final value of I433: -0.205 nm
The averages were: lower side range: 46.7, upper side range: 76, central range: 72.2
